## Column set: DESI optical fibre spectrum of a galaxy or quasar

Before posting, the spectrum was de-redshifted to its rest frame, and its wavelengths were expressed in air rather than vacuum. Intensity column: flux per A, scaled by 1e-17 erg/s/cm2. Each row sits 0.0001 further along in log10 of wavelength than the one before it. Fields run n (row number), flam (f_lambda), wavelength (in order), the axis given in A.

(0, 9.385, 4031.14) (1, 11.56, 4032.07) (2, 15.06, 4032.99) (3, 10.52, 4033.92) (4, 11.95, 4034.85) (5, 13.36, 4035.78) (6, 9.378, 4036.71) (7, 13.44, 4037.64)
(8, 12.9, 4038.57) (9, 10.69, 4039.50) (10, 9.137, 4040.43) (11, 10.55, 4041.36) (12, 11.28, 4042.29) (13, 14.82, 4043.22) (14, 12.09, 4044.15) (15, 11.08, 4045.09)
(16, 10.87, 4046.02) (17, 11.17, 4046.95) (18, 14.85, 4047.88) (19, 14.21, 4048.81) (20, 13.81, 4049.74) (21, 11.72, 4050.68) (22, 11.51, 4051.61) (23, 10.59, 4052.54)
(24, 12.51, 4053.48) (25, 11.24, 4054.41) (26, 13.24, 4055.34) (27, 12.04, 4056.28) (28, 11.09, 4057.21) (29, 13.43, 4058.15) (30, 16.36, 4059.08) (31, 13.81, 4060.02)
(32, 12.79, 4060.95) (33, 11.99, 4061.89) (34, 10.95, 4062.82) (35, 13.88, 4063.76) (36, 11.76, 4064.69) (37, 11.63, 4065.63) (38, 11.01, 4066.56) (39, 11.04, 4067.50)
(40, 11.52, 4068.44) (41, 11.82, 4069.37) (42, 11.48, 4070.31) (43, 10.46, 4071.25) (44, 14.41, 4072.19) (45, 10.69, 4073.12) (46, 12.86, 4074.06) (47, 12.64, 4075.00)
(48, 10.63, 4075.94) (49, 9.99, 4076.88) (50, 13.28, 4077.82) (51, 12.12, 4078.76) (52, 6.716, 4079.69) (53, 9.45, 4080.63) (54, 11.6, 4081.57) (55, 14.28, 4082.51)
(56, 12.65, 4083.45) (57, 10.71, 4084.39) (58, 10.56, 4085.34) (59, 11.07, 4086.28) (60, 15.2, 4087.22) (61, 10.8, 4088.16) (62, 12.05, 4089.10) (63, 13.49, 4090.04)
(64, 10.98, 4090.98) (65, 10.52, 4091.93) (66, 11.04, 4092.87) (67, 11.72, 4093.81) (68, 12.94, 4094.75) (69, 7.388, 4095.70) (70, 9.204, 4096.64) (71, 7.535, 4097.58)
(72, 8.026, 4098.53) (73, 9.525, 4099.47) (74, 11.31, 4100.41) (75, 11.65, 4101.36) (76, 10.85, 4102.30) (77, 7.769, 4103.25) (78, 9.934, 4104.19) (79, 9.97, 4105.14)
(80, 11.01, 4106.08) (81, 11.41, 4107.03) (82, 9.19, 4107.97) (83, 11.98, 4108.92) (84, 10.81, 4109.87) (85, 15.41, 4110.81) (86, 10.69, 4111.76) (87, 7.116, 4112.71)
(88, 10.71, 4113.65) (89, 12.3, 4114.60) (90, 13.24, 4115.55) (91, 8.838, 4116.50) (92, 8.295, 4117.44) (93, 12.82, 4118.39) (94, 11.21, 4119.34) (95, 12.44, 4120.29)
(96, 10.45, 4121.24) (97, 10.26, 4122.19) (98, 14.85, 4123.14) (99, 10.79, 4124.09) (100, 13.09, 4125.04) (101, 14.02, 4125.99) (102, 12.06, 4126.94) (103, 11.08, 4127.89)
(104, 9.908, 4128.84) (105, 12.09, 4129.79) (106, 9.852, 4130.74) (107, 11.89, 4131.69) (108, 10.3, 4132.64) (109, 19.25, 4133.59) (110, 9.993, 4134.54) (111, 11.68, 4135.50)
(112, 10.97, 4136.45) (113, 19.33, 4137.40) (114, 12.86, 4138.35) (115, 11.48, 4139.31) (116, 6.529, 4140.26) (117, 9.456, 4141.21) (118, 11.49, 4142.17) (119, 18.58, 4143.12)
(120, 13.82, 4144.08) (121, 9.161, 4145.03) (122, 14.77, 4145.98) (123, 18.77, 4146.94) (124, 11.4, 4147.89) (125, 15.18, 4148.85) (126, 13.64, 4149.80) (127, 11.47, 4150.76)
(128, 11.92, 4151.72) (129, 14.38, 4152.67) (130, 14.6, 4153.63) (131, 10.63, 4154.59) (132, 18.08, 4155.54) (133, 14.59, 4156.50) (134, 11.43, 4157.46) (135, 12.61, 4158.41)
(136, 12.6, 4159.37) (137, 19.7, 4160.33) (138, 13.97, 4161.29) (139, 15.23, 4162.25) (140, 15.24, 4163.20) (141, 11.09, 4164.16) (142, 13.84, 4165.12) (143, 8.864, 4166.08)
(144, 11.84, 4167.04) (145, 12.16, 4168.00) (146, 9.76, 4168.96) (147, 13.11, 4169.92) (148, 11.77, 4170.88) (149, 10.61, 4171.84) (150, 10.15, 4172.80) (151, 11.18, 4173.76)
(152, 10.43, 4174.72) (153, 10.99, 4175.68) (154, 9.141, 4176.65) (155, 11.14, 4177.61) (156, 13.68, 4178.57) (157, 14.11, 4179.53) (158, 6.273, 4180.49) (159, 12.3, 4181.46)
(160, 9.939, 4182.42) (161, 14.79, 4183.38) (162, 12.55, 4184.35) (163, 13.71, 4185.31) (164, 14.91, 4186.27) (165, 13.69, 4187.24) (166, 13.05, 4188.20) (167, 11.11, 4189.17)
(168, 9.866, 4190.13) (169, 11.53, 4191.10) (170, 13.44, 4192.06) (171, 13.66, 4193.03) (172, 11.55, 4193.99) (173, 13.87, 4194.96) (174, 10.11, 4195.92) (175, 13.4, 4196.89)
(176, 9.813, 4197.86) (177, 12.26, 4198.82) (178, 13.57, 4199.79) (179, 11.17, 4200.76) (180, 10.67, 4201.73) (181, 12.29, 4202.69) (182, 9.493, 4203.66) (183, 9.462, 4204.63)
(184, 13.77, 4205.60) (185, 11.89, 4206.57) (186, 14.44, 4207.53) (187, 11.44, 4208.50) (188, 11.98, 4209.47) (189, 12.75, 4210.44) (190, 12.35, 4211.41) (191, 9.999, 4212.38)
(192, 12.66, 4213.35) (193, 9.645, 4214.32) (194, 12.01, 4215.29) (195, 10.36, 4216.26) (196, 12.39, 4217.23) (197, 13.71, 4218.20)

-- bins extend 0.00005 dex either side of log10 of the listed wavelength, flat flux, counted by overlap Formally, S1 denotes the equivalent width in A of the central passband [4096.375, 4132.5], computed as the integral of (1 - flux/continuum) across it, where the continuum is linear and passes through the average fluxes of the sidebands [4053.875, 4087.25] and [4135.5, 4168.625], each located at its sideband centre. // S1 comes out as 5.00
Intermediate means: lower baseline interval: 11.9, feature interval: 10.9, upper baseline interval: 13.2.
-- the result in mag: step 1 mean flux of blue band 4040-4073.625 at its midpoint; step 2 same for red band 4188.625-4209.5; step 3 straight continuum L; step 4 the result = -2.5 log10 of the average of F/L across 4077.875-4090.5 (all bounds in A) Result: 0.04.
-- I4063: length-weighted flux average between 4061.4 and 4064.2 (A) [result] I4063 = 12.2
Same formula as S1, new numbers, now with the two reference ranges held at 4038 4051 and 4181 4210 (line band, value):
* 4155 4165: -1.8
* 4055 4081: 0.5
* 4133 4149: -1.3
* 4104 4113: 1.0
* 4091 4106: 2.6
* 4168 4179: 1.0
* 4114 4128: 0.5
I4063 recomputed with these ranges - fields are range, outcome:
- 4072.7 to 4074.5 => 11.8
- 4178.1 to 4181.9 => 11.6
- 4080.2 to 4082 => 10.5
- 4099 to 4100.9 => 10.4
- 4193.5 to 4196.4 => 11.9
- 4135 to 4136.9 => 11.3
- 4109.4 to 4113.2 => 11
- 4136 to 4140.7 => 12.3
